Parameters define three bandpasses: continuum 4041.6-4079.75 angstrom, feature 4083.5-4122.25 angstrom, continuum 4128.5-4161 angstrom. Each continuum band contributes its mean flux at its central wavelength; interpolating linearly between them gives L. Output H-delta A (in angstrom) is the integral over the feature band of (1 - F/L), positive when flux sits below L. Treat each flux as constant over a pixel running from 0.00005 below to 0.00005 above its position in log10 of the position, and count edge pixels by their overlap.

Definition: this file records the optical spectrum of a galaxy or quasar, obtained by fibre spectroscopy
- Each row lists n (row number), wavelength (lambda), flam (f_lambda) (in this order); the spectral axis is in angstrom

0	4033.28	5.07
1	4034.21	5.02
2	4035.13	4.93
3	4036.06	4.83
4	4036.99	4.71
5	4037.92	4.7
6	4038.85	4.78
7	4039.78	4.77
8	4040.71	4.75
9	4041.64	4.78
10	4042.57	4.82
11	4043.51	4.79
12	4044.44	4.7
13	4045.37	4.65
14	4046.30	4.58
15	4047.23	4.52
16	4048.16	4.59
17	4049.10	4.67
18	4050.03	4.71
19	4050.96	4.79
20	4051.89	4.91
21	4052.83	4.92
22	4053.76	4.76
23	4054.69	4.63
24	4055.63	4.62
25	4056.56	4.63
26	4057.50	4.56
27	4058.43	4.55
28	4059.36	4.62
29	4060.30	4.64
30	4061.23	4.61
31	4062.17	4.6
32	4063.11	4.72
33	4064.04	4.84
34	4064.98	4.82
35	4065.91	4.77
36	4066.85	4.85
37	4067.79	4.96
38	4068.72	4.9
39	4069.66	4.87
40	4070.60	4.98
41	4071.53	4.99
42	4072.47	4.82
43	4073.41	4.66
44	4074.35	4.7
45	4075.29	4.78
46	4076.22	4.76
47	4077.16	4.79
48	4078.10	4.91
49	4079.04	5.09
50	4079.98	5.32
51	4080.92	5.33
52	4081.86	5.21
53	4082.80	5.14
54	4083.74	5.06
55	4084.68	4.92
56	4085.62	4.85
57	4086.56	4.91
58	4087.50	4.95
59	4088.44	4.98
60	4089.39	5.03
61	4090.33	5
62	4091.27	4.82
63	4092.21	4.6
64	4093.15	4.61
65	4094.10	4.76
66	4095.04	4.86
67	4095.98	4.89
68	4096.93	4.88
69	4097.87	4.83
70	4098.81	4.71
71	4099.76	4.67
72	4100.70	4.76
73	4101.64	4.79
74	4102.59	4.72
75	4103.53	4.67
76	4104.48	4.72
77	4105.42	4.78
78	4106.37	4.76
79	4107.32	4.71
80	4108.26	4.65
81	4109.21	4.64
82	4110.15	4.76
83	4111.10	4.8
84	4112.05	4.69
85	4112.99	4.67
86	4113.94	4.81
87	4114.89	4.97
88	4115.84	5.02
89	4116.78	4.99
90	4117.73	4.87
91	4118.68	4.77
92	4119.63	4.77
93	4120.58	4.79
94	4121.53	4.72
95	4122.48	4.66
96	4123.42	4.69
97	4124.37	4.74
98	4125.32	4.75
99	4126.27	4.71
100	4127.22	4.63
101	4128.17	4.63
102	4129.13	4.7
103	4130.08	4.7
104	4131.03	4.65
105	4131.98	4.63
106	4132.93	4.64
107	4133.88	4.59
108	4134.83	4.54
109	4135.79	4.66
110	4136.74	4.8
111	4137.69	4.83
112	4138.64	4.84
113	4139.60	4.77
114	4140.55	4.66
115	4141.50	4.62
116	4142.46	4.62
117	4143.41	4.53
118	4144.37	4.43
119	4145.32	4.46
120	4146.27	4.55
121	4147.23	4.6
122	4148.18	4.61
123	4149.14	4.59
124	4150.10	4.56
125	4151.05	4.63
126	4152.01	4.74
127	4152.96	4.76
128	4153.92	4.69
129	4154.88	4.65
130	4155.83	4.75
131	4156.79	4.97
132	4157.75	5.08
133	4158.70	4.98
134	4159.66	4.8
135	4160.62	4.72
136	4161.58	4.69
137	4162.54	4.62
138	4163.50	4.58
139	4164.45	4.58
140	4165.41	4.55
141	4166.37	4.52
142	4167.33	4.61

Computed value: -0.7 angstrom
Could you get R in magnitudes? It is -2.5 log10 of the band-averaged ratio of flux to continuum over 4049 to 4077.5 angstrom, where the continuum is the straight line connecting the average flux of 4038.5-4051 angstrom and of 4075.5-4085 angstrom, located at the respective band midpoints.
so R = 0.028 mag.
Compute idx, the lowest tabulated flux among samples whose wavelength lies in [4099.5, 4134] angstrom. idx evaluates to 4.59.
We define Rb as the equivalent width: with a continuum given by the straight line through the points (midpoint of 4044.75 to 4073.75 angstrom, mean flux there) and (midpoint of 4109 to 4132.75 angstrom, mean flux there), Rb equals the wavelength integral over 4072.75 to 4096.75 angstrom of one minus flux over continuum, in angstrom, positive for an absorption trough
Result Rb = -0.89 angstrom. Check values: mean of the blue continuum 4.73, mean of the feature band 4.91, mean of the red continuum 4.75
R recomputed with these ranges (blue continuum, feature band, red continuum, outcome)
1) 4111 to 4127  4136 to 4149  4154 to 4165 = 0.031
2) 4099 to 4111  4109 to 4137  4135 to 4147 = -0.012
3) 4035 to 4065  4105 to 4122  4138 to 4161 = -0.020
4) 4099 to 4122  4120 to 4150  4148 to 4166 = 0.020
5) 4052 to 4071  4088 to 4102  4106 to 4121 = -0.009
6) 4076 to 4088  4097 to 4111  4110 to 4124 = 0.033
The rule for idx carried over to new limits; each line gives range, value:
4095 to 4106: 4.67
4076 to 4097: 4.6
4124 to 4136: 4.54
